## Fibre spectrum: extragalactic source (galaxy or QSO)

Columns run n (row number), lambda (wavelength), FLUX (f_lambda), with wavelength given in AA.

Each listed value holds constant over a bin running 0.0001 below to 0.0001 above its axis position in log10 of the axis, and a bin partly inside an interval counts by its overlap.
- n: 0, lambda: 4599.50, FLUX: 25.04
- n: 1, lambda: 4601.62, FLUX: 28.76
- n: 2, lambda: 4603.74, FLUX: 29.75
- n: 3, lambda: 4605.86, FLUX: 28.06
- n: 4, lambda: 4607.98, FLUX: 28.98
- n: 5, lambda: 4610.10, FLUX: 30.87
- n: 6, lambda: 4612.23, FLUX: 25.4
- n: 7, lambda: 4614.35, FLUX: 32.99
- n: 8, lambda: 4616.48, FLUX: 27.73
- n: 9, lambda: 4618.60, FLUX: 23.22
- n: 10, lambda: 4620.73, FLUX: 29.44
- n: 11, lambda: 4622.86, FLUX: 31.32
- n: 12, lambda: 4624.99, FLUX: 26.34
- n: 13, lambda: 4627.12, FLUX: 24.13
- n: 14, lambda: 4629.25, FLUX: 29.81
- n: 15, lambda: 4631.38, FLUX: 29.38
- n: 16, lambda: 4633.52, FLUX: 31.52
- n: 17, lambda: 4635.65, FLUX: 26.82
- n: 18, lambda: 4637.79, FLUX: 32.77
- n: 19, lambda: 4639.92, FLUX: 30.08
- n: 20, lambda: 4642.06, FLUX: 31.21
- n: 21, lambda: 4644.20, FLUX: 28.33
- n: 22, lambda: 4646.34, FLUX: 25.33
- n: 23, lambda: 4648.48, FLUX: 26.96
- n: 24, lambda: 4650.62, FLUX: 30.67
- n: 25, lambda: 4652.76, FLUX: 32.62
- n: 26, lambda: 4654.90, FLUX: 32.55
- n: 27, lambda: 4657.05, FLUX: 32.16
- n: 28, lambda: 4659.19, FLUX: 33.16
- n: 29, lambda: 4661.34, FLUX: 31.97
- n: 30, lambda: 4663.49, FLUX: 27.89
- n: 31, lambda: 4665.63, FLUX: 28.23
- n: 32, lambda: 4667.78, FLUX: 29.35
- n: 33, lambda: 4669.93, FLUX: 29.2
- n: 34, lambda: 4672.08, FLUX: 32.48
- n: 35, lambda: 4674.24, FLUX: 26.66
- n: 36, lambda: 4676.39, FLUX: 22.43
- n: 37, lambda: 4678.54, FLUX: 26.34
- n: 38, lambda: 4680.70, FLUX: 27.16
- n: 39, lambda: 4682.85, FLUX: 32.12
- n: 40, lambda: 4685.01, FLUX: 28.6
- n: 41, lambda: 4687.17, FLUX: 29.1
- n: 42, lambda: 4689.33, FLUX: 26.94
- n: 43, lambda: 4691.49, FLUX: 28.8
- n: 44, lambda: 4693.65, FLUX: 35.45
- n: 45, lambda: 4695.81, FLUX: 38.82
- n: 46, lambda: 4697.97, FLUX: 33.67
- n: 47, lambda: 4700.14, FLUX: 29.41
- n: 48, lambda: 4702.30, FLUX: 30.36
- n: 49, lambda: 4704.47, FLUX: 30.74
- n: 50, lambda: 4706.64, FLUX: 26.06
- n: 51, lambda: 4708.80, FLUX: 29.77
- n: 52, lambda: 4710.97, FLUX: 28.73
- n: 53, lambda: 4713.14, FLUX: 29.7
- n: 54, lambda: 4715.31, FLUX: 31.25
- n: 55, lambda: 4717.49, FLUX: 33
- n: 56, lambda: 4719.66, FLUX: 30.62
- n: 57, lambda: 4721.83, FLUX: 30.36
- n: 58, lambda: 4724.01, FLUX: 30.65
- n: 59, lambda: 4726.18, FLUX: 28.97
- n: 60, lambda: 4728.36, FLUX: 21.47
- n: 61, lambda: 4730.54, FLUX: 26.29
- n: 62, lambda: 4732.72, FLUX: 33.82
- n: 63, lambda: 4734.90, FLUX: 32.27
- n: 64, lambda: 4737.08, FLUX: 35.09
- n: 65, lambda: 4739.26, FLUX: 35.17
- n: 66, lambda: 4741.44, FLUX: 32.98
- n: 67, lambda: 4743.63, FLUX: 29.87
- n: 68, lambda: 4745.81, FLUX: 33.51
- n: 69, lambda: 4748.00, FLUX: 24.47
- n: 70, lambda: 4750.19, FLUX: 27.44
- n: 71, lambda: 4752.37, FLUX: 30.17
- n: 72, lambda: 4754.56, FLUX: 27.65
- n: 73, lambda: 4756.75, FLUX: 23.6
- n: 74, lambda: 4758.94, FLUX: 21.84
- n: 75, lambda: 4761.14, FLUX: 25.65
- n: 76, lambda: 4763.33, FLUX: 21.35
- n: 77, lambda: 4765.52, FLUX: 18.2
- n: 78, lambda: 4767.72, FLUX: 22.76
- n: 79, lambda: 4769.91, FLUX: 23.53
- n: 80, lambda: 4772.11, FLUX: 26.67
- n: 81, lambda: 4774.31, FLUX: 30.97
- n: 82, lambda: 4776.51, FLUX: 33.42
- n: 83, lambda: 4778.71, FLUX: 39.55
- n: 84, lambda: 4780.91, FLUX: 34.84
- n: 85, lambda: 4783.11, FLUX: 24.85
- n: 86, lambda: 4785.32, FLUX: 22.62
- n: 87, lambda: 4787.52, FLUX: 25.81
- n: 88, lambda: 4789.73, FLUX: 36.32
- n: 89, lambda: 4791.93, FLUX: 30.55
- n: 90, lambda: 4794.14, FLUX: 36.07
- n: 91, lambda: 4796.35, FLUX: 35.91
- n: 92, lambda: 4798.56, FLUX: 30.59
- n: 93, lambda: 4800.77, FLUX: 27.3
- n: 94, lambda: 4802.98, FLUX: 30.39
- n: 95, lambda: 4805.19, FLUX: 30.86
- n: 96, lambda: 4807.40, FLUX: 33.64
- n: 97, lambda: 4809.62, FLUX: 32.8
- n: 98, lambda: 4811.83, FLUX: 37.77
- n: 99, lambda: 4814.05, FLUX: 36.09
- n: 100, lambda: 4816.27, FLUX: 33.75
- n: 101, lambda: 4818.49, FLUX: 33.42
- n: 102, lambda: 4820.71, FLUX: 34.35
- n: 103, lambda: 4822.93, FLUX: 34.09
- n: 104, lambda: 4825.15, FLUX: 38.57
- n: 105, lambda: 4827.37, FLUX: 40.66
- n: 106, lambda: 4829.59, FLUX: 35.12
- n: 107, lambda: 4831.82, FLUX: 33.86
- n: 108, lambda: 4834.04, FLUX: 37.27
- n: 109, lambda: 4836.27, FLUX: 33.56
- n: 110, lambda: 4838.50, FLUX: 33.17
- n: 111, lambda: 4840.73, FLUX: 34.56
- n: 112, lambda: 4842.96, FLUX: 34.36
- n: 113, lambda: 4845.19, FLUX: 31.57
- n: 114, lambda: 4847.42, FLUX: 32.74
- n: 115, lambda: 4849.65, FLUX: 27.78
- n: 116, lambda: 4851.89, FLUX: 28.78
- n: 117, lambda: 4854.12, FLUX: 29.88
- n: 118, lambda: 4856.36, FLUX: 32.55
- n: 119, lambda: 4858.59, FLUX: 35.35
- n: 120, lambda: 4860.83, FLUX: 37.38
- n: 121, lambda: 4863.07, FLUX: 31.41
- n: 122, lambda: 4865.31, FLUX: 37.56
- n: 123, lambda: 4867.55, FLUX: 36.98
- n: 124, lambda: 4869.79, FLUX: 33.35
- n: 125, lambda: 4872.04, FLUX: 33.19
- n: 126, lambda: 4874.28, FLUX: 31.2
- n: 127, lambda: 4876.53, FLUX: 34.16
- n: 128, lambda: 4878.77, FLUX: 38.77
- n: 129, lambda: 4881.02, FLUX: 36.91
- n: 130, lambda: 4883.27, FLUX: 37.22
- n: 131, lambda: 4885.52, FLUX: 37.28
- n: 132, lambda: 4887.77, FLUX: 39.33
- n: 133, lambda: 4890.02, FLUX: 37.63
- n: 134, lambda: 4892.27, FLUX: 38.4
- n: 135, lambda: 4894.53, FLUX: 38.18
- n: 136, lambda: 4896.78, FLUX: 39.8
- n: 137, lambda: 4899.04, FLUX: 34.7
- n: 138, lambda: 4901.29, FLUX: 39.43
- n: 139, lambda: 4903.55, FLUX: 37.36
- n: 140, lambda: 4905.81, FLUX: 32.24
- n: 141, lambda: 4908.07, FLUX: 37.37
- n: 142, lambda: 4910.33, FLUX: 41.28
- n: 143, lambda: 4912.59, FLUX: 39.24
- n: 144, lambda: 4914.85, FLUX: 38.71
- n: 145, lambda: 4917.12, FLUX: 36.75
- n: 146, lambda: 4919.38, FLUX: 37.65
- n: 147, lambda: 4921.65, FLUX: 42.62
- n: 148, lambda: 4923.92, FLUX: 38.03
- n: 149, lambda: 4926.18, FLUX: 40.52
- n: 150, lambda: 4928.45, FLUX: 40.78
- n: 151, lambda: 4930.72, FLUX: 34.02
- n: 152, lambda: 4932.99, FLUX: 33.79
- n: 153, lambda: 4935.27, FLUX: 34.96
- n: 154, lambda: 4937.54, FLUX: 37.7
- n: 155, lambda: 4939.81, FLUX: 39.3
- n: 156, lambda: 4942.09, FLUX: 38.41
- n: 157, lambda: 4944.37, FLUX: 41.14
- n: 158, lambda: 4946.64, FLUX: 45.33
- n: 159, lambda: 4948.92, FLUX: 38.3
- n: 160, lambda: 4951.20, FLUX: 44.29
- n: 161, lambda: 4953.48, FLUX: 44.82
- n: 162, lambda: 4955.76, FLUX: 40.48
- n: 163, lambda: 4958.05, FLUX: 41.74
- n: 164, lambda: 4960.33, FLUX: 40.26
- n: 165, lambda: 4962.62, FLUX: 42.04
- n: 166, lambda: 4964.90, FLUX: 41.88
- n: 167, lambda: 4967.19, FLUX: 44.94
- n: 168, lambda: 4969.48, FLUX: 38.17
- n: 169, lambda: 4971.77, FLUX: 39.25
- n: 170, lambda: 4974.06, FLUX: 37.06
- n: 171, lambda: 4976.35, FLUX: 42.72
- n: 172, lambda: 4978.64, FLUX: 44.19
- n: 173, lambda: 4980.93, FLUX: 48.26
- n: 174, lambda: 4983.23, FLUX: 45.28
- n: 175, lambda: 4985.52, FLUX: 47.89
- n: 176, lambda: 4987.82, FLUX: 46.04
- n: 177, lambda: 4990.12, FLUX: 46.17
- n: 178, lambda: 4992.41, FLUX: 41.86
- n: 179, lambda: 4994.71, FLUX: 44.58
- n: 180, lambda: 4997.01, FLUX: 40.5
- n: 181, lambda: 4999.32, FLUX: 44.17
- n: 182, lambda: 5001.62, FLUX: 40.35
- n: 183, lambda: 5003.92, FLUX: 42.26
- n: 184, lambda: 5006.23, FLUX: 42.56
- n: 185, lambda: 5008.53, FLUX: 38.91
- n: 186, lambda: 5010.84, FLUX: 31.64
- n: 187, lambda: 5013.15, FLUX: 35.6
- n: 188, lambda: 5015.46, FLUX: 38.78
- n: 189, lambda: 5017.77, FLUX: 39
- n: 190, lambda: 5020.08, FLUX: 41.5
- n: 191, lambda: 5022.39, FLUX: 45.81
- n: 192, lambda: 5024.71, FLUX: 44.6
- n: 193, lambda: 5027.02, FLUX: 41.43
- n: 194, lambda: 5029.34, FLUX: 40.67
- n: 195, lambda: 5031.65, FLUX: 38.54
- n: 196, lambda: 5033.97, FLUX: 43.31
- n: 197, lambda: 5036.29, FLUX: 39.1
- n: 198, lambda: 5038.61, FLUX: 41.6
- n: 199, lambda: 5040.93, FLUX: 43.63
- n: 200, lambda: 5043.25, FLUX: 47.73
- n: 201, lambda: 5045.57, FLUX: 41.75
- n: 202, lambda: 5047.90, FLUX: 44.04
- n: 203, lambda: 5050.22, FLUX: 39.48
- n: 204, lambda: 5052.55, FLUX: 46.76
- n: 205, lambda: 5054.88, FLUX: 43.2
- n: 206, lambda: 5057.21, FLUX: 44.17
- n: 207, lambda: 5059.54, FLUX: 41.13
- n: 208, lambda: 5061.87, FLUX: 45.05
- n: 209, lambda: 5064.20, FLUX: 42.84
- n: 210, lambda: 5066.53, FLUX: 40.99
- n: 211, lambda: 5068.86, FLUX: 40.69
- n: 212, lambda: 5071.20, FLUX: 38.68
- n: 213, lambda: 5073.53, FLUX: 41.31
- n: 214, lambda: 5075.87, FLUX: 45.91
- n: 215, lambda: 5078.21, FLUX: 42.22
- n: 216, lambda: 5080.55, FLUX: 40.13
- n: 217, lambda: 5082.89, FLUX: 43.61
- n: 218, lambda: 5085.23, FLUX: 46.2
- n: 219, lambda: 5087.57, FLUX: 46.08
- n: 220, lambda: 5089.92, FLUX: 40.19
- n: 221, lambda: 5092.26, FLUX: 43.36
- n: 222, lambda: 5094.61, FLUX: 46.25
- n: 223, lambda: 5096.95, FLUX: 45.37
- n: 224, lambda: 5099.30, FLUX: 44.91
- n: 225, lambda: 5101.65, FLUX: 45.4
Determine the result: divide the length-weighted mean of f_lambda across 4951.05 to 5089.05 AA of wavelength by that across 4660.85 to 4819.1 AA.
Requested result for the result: 1.42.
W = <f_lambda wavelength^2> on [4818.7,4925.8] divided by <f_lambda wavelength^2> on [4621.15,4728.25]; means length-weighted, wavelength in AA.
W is 1.3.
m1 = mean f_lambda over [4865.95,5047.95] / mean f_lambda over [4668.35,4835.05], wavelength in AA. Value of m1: 1.3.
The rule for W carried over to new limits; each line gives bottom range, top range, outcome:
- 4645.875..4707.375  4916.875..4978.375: 1.50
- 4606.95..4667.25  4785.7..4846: 1.24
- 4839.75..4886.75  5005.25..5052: 1.29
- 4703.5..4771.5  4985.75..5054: 1.67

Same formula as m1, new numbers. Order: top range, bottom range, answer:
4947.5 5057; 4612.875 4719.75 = 1.42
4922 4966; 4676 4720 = 1.33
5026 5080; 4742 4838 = 1.38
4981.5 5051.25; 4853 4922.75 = 1.15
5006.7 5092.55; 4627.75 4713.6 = 1.41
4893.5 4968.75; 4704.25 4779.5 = 1.37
